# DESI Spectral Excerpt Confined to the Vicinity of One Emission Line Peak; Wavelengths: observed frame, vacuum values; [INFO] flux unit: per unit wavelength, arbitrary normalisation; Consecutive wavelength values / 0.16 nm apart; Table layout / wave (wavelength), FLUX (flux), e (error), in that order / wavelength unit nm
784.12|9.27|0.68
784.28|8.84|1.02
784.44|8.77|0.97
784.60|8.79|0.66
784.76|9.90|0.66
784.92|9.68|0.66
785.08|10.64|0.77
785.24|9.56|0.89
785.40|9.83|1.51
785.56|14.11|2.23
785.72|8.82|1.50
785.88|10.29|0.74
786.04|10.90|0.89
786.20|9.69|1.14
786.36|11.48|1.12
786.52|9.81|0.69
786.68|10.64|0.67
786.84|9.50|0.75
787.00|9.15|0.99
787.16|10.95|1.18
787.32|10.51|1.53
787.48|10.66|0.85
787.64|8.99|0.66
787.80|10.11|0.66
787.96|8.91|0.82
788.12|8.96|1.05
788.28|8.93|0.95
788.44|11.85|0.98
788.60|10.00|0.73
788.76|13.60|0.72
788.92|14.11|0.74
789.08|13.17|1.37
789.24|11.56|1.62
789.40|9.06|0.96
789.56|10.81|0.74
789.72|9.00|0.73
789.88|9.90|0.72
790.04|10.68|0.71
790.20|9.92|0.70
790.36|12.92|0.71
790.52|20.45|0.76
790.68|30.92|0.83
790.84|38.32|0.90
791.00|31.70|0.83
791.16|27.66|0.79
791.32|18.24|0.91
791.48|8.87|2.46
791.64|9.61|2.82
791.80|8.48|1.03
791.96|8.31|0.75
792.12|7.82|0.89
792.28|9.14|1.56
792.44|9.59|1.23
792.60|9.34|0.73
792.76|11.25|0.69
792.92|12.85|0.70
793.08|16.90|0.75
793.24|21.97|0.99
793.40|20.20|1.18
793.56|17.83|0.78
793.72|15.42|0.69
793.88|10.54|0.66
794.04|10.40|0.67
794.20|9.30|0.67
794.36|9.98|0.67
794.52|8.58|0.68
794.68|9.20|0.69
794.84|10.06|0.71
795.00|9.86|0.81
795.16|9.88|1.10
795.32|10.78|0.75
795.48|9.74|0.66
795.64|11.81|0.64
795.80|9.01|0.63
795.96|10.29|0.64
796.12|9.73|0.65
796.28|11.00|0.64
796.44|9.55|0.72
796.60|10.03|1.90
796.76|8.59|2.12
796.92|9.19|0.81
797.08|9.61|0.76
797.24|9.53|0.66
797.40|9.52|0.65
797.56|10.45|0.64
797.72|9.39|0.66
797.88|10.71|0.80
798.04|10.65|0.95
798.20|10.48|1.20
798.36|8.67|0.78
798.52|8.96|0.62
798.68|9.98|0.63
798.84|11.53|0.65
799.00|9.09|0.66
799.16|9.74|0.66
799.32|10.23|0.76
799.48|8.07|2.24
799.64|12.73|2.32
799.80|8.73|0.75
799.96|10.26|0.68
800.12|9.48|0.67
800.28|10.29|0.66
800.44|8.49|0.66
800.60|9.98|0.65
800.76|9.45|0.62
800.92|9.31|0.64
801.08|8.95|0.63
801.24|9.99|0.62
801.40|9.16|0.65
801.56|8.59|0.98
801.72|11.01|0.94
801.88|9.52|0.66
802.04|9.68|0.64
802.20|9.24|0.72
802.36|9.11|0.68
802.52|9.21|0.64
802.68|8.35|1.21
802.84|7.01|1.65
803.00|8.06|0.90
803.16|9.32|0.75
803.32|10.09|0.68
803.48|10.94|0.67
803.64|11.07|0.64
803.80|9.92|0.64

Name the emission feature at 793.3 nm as [N II] 6583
